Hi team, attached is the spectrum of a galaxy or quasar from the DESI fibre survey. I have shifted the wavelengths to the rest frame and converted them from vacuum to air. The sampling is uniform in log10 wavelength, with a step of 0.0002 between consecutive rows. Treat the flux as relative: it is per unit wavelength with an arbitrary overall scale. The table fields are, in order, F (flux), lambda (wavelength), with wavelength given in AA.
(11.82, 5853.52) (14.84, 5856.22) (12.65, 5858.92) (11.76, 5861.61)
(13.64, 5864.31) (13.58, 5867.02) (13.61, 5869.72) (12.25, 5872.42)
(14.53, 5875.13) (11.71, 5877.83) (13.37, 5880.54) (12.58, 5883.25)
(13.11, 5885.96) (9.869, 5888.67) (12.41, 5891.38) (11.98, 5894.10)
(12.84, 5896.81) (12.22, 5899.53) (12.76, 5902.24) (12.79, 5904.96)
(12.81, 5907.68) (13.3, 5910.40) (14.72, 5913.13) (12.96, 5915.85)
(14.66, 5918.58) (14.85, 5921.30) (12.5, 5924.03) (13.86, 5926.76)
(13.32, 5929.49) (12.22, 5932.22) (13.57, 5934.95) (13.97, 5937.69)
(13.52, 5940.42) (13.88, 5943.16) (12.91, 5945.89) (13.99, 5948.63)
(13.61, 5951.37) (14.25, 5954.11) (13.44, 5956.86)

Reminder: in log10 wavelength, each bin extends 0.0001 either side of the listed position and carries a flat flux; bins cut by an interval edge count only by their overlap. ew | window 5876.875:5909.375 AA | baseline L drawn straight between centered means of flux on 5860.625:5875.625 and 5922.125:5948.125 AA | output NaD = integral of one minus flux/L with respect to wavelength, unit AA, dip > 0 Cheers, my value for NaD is 2.1 AA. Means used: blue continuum 13.2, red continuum 13.4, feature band 12.4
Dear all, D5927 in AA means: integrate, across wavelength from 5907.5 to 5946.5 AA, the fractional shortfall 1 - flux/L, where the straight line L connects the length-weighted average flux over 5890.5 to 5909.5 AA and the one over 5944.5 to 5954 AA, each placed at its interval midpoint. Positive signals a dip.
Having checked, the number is -1.3 AA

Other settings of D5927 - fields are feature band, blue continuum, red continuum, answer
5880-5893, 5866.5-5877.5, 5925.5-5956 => 1.1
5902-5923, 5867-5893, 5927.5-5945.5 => -0.9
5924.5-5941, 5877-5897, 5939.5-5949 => -0.1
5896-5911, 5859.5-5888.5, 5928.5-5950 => 0.4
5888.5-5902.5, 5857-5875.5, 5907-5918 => 1.3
